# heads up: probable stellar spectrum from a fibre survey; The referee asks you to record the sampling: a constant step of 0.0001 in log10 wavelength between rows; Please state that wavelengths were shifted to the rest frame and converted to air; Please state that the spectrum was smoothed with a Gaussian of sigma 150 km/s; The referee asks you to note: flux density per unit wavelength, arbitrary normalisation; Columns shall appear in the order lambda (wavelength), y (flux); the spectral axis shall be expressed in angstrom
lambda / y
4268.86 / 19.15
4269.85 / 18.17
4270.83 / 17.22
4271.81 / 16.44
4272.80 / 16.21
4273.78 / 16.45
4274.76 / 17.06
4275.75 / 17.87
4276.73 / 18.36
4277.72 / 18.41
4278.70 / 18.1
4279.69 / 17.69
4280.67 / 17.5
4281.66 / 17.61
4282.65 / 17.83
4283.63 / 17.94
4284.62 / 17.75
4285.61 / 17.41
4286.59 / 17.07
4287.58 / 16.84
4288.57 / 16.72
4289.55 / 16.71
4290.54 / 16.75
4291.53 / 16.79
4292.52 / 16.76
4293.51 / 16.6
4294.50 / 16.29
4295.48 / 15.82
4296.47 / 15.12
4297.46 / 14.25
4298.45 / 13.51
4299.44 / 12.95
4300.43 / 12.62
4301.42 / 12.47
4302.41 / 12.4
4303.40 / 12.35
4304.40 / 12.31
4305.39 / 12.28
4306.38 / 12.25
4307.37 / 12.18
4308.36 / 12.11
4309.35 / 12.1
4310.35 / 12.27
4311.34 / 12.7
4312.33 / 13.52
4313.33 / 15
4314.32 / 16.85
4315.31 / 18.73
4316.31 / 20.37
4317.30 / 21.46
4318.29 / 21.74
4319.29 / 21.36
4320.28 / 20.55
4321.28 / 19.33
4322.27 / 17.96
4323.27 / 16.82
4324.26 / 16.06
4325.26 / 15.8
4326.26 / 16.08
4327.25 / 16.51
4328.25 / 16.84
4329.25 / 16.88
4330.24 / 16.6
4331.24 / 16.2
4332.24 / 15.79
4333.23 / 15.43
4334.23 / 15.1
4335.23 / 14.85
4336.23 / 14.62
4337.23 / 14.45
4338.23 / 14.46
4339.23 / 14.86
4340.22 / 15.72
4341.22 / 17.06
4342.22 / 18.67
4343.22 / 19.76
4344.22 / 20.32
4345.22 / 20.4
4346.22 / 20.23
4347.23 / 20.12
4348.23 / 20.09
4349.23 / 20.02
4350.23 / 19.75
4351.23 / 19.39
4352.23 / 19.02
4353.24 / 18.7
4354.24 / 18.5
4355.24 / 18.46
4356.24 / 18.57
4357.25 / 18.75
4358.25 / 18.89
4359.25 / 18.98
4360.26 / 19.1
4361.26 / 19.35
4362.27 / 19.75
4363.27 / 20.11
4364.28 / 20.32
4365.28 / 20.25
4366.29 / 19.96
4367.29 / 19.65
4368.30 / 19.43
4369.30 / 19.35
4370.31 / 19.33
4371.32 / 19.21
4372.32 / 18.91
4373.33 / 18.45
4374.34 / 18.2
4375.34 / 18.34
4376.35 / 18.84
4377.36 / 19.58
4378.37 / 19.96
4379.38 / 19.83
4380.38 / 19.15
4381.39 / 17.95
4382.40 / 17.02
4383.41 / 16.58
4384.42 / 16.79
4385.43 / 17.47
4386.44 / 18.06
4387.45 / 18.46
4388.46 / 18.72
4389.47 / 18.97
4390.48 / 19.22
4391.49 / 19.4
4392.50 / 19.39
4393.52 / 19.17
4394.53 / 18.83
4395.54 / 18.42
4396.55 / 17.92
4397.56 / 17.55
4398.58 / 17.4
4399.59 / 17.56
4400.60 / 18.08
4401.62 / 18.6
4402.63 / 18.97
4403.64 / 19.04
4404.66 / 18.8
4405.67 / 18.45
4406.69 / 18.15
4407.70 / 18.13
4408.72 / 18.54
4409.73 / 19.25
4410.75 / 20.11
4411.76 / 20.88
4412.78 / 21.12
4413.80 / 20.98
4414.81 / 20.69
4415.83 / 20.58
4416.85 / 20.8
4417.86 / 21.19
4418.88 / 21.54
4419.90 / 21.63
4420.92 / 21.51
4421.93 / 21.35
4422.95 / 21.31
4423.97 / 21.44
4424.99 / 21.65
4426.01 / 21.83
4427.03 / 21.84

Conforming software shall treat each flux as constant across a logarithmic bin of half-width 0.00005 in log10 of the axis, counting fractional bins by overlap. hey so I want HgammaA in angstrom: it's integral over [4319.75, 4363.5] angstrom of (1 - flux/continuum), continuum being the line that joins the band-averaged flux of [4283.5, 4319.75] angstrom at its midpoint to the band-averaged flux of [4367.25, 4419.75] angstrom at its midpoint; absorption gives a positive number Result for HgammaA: -2.1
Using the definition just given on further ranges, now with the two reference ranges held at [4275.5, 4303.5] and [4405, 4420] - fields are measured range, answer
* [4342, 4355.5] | -1.1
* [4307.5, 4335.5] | 1.0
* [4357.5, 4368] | -0.6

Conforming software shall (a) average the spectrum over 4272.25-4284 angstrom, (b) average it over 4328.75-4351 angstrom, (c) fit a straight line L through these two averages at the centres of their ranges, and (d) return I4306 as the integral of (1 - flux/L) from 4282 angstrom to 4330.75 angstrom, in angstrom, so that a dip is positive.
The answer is 4.4 angstrom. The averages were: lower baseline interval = 17.6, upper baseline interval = 17.4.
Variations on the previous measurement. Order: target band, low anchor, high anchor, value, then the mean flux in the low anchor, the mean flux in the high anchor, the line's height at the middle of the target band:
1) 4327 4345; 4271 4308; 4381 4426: 0.9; 15.8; 19.3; 17.2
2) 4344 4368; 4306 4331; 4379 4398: -2.8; 16.5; 18.4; 17.5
